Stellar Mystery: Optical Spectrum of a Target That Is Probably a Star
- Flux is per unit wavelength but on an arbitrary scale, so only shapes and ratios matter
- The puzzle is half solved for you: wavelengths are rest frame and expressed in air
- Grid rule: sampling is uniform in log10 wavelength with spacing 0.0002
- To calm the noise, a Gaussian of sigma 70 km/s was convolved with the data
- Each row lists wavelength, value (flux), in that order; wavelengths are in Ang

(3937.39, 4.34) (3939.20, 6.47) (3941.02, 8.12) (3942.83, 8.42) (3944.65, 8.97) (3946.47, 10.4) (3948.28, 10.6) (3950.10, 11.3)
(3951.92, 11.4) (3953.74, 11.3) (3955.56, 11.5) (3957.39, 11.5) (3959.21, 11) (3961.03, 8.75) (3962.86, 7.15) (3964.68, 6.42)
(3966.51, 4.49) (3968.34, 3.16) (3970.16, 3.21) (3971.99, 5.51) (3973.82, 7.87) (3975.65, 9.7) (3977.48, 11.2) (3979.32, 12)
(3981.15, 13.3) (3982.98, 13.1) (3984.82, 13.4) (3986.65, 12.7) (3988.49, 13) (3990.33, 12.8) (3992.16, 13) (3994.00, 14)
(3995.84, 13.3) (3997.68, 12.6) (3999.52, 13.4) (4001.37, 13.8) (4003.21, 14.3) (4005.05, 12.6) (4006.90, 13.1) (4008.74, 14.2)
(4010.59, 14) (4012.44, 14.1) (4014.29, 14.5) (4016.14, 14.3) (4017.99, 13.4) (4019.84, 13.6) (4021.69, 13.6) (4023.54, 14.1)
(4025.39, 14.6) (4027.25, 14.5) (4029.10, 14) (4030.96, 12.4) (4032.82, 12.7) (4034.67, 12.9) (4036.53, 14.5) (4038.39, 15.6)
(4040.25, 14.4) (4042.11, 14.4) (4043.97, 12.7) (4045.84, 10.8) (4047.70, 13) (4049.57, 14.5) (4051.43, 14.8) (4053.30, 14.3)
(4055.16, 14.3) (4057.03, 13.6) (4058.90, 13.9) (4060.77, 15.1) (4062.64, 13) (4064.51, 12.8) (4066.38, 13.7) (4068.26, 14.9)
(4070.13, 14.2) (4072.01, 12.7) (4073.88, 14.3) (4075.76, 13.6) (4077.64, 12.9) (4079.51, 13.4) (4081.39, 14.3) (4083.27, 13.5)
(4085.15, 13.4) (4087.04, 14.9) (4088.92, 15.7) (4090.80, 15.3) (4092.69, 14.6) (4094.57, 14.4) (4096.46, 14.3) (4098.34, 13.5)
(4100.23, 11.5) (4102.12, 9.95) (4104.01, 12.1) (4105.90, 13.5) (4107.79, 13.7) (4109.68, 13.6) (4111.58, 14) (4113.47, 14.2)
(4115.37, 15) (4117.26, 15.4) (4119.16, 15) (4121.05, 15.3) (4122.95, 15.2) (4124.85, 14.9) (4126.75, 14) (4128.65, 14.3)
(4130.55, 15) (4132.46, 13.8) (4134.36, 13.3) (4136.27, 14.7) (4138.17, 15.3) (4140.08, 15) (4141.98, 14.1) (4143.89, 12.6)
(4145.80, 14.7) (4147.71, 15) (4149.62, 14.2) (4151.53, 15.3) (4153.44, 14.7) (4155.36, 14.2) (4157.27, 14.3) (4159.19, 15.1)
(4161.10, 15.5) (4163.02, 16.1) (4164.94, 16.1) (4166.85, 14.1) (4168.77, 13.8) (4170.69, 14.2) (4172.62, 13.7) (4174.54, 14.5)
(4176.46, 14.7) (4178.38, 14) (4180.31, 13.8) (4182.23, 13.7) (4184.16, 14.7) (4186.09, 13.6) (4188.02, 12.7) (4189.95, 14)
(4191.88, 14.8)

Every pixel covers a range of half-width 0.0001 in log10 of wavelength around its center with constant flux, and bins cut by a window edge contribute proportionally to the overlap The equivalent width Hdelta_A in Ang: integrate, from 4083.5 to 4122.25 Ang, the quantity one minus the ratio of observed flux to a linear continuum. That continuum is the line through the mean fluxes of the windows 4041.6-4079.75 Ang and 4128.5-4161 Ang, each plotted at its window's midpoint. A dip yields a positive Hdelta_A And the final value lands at 0.3 Ang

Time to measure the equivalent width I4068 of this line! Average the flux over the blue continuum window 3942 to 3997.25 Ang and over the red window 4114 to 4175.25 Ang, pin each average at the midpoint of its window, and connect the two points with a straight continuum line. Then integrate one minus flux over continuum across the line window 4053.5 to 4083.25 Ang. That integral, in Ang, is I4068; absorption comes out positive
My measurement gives -2.58 Ang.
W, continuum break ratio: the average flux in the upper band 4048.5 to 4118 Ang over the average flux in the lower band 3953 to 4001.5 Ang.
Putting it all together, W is 1.33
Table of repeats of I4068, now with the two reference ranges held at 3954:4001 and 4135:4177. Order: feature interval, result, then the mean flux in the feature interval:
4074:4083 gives -0.59 Ang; 13.6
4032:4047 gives -2.09 Ang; 13.5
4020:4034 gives -2.58 Ang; 13.7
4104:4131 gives -1.38 Ang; 14.4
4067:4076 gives -0.96 Ang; 13.9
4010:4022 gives -2.81 Ang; 13.9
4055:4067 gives -1.34 Ang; 13.7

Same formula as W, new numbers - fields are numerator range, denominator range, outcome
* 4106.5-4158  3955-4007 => 1.35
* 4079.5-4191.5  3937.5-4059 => 1.20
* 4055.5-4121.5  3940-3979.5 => 1.58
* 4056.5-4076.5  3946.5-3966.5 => 1.40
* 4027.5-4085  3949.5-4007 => 1.27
